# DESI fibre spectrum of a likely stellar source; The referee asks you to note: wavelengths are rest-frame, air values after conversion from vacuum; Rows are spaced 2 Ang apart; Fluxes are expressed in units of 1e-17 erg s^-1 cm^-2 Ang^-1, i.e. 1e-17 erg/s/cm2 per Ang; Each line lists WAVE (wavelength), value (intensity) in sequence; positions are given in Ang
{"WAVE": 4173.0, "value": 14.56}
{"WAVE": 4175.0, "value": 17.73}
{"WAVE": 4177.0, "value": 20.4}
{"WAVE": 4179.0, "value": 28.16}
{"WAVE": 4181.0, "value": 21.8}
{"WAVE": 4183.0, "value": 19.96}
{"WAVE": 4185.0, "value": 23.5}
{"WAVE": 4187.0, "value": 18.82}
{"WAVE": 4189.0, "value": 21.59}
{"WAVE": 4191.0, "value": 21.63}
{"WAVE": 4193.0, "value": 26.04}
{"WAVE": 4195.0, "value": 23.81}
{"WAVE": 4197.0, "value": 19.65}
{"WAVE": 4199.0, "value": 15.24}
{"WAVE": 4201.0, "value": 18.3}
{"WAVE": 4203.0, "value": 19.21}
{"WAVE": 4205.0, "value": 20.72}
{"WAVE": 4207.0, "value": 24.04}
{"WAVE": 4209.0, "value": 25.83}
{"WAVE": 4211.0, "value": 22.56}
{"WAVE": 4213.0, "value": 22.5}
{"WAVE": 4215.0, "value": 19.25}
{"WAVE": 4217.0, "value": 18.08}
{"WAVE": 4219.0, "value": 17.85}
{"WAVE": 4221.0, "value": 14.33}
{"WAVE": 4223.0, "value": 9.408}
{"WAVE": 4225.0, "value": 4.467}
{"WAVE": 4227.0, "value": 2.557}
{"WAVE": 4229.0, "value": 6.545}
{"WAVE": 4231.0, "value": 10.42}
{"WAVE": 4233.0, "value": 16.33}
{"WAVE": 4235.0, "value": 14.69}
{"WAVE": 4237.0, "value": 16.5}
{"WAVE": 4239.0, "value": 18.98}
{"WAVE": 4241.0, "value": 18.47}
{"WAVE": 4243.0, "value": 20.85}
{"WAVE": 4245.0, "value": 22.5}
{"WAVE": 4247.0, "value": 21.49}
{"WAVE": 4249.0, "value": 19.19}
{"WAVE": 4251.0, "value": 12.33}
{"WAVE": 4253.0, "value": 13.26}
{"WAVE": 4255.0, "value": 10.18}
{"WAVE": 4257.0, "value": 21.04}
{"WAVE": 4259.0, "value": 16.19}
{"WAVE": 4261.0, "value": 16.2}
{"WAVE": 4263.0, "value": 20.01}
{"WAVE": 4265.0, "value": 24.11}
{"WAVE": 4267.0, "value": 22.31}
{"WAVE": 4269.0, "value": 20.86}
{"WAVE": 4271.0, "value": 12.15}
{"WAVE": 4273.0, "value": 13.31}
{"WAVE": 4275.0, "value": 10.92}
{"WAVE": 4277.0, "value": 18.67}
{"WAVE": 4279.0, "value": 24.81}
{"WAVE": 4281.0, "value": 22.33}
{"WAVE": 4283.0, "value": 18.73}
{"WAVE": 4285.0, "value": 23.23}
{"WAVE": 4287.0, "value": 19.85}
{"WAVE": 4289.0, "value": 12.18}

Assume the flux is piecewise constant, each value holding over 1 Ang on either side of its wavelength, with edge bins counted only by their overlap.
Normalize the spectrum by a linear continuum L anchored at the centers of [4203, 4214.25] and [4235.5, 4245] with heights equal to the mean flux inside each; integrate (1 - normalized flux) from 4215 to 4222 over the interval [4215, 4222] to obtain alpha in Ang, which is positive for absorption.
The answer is 1.4 Ang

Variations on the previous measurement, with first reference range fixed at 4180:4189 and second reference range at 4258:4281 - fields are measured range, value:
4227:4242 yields 4.4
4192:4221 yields -0.5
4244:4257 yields 1.5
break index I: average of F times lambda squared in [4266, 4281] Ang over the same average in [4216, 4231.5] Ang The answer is 1.75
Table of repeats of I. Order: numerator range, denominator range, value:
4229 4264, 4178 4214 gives 0.78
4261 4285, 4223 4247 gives 1.38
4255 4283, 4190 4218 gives 0.89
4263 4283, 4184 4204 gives 0.94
